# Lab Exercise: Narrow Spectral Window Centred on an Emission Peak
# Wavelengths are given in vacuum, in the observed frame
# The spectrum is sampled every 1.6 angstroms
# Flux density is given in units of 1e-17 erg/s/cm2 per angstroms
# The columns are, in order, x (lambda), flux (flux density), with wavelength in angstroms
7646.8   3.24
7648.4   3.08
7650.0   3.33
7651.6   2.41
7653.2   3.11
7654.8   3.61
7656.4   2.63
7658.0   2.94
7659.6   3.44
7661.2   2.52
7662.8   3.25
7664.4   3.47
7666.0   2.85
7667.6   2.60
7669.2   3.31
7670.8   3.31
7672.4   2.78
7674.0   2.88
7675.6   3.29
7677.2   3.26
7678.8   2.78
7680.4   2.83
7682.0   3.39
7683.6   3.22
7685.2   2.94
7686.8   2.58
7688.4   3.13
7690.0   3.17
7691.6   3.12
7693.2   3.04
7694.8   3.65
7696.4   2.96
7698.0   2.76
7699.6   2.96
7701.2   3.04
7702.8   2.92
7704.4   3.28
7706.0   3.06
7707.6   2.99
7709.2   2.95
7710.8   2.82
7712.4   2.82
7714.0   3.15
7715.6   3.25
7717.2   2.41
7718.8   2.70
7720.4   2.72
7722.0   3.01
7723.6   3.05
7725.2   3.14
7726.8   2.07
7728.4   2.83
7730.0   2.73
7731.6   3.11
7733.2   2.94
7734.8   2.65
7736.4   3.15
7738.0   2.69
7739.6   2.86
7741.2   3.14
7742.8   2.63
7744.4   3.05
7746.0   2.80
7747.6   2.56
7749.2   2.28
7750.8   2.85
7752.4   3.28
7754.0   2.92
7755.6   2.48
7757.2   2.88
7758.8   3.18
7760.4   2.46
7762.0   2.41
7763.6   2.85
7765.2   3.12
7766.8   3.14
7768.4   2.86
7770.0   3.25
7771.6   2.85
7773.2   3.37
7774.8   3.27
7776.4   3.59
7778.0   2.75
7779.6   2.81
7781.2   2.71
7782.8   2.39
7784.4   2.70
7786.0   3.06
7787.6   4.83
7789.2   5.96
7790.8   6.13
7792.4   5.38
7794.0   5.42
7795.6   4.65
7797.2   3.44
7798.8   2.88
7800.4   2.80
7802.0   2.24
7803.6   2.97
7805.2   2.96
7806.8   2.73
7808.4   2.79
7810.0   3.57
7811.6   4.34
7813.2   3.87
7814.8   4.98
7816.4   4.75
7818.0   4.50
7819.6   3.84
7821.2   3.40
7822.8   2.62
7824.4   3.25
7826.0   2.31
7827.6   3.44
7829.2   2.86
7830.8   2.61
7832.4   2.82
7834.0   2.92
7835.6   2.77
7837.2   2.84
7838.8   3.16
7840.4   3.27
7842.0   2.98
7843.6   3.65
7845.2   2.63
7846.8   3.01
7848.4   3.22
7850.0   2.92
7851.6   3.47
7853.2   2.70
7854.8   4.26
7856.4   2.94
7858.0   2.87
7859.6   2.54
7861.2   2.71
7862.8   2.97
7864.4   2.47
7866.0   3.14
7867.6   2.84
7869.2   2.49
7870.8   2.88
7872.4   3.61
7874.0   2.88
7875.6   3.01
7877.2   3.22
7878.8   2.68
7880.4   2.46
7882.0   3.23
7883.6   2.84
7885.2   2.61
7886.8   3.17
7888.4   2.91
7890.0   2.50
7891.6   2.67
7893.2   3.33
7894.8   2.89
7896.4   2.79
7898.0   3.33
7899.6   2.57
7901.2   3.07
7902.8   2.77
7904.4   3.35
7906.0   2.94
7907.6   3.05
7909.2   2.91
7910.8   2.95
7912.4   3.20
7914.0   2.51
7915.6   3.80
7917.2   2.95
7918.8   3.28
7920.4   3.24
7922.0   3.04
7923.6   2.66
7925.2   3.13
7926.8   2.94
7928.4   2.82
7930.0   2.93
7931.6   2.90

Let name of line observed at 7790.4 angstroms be H-alpha 6563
